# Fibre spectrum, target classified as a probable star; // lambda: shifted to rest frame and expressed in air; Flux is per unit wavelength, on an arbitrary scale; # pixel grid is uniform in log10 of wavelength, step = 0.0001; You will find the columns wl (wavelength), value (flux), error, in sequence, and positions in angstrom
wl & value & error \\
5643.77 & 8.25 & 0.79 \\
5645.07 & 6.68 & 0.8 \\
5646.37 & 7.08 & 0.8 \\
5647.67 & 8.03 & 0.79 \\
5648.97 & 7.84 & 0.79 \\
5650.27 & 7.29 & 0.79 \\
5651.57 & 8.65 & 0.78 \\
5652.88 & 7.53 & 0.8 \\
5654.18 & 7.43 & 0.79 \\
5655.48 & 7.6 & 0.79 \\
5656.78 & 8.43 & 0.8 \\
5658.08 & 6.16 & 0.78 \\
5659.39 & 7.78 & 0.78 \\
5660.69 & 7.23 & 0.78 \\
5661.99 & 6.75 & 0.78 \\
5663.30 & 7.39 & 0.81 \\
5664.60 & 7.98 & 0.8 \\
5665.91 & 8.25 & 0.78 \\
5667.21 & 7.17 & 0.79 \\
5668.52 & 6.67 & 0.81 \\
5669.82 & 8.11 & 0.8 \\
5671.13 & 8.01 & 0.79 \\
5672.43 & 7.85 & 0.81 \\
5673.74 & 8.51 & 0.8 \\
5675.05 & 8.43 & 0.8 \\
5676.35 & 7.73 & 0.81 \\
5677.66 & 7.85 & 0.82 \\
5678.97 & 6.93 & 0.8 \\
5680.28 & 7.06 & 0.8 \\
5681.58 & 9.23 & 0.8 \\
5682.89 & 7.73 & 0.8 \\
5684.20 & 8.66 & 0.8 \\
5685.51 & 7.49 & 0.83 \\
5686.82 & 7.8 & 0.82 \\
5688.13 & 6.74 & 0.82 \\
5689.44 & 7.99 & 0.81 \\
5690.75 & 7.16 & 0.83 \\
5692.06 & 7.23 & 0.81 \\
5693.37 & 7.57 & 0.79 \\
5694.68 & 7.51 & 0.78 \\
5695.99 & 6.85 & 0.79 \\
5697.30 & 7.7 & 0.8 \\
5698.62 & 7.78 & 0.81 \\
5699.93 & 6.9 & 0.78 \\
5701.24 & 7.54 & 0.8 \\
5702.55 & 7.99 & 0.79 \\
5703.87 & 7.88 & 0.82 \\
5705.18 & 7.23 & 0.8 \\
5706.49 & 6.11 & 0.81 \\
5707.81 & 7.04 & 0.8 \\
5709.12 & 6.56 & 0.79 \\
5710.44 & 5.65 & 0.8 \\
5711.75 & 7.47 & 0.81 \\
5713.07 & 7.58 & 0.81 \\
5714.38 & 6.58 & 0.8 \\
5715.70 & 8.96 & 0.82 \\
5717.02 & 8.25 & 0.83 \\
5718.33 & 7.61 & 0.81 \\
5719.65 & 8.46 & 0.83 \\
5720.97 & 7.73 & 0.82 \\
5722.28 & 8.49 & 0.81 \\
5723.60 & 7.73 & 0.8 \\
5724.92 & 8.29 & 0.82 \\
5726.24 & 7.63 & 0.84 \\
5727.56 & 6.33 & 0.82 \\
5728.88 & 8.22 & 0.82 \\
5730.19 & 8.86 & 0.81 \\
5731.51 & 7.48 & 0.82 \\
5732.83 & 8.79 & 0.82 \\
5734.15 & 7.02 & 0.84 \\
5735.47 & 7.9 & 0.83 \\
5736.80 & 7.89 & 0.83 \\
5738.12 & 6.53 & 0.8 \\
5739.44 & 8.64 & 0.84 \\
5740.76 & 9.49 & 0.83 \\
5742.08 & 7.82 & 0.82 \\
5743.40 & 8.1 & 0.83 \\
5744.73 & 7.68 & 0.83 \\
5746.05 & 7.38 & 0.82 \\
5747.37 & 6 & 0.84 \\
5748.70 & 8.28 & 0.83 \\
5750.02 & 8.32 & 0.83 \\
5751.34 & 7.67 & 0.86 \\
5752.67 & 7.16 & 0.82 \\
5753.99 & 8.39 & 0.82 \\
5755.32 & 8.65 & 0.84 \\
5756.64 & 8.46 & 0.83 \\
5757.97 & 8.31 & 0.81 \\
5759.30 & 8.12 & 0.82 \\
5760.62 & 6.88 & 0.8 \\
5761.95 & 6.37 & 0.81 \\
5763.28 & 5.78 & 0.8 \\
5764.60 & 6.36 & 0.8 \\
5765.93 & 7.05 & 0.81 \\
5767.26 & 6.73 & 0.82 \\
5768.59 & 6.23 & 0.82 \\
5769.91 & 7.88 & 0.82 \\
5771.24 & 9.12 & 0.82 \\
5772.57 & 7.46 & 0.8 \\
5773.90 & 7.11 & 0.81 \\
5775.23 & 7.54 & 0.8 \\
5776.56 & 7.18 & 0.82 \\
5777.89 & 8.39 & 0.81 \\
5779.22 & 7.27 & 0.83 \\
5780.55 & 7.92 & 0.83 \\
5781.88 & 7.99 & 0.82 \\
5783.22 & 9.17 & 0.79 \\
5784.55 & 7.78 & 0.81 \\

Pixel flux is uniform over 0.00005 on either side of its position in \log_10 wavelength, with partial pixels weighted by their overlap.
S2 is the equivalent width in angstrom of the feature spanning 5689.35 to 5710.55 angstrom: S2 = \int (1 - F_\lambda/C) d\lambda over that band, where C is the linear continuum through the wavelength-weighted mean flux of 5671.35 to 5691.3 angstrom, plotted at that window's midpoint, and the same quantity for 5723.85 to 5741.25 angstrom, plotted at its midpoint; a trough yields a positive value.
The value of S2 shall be 1.7 angstrom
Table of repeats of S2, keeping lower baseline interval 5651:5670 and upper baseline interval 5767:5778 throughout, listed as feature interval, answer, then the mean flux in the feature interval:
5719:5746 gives -1.6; 7.94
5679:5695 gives -0.3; 7.66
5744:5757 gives -0.5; 7.79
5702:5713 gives 0.7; 7.01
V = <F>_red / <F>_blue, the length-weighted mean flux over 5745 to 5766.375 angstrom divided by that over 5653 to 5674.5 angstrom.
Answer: 0.98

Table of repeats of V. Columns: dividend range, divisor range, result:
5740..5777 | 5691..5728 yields 1.01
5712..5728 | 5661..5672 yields 1.04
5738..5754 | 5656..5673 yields 1.04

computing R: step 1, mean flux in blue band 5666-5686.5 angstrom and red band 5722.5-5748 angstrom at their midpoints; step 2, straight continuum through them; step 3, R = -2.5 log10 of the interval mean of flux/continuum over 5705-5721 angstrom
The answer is 0.07 mag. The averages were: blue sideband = 7.84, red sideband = 7.79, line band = 7.31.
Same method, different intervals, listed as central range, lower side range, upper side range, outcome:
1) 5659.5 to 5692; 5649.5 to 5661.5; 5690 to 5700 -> -0.033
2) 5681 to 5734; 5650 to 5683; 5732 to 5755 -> 0.022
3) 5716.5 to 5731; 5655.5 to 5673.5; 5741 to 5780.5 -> -0.059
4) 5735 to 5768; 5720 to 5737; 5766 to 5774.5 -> 0.004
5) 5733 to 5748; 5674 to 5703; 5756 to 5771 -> -0.059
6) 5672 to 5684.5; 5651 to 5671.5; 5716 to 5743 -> -0.044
